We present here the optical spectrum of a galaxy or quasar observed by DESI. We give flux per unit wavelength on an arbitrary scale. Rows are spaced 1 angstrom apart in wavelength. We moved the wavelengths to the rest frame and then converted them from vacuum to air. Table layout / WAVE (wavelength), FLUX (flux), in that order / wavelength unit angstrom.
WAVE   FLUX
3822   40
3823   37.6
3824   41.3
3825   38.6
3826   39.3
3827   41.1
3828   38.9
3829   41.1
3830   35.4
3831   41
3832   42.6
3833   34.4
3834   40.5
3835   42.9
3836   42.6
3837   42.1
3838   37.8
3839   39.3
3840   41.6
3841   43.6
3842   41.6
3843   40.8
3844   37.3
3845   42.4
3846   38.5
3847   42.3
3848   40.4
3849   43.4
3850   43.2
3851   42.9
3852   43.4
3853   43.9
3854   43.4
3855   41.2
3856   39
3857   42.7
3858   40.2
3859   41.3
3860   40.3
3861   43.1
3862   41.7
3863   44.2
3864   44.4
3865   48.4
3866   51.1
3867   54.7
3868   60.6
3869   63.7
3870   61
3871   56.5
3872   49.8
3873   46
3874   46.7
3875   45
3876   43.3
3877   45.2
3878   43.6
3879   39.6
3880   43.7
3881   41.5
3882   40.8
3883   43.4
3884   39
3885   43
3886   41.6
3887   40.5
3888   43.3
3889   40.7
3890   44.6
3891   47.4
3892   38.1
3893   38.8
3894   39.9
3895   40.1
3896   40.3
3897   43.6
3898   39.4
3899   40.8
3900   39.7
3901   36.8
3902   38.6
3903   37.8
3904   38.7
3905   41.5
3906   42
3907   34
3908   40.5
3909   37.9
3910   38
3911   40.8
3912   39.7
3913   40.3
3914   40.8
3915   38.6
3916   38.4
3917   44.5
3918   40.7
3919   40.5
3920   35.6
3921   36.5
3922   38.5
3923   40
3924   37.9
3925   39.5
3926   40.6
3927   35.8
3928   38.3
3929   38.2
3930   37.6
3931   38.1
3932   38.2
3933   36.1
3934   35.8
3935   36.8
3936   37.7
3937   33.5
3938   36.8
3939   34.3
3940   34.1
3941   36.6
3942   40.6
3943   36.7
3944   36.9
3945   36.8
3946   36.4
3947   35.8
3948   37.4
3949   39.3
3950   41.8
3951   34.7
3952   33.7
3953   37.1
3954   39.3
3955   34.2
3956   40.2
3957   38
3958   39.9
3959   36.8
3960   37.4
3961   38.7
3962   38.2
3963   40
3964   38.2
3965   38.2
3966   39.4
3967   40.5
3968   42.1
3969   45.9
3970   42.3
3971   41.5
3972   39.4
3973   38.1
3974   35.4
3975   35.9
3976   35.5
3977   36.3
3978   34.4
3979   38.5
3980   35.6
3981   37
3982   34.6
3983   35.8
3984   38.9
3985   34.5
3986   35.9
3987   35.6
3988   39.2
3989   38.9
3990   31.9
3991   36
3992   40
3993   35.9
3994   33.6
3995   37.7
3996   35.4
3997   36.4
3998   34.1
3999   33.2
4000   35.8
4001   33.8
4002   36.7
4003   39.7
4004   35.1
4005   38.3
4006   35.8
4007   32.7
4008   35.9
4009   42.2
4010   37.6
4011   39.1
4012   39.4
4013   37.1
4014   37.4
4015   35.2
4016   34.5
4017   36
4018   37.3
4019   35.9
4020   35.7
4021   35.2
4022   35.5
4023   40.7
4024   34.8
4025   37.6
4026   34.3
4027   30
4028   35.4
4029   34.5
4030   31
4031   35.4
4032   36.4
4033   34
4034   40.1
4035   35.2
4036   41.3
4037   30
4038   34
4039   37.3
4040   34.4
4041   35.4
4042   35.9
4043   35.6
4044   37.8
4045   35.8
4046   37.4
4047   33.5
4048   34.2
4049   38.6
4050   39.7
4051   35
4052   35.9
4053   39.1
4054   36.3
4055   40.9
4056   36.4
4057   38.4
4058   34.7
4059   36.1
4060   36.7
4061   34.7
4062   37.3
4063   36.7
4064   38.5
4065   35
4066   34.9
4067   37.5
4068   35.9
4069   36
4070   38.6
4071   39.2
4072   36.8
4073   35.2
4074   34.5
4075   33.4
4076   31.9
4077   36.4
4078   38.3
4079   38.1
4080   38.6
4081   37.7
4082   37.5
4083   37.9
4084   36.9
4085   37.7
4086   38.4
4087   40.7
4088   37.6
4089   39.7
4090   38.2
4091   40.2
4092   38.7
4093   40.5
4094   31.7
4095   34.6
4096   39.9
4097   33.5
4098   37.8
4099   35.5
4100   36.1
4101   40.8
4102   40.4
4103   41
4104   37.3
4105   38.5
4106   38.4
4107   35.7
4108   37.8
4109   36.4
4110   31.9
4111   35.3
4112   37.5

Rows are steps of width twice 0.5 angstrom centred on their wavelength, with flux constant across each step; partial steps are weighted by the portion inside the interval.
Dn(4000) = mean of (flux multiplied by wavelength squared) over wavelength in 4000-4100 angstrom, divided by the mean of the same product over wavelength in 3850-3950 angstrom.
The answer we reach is 0.96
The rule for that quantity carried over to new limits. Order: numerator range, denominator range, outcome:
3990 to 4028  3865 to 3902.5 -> 0.86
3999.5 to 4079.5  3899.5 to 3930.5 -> 0.99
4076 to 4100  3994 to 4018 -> 1.07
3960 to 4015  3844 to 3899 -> 0.90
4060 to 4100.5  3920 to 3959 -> 1.06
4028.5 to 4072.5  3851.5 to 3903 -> 0.90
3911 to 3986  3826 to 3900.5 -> 0.92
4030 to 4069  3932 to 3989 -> 1.01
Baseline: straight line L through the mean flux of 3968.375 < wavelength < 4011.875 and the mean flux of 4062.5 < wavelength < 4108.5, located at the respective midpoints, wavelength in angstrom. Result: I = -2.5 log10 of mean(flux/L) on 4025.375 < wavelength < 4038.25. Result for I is 0.07 mag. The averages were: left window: 36.9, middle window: 34.8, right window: 37.3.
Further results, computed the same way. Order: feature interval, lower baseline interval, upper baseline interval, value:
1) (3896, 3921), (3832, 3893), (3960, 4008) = 0.05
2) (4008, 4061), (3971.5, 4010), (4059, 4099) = 0.01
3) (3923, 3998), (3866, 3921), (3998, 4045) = 0.05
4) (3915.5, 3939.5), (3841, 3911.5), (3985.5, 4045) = 0.07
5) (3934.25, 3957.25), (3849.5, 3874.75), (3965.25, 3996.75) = 0.10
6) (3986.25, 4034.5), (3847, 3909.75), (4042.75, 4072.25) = 0.07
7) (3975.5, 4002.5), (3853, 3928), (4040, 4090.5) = 0.10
